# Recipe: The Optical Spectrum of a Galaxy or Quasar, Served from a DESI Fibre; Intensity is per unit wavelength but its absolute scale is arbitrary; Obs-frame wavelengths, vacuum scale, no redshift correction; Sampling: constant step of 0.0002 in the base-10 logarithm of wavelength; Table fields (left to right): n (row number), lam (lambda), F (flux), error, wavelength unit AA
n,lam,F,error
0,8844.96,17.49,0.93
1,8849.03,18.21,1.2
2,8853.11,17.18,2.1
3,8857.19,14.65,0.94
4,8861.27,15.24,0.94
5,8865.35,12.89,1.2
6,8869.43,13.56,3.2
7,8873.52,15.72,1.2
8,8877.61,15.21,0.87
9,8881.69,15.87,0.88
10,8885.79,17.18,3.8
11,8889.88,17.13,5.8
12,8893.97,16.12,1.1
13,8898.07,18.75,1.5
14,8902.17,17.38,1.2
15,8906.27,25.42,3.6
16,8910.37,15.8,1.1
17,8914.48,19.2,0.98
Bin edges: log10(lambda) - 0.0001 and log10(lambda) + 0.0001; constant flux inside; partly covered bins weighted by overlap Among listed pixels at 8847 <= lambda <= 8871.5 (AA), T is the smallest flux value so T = 12.89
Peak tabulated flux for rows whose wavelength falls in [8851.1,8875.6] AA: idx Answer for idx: 17.18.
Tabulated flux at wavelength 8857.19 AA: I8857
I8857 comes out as 14.65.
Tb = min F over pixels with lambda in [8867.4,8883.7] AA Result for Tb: 13.56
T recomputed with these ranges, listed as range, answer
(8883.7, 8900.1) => 16.12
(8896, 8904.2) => 17.38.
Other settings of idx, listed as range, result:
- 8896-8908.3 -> 25.42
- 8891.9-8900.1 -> 18.75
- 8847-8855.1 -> 18.21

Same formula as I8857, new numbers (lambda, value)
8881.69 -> 15.87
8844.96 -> 17.49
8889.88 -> 17.13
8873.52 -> 15.72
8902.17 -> 17.38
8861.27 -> 15.24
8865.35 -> 12.89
